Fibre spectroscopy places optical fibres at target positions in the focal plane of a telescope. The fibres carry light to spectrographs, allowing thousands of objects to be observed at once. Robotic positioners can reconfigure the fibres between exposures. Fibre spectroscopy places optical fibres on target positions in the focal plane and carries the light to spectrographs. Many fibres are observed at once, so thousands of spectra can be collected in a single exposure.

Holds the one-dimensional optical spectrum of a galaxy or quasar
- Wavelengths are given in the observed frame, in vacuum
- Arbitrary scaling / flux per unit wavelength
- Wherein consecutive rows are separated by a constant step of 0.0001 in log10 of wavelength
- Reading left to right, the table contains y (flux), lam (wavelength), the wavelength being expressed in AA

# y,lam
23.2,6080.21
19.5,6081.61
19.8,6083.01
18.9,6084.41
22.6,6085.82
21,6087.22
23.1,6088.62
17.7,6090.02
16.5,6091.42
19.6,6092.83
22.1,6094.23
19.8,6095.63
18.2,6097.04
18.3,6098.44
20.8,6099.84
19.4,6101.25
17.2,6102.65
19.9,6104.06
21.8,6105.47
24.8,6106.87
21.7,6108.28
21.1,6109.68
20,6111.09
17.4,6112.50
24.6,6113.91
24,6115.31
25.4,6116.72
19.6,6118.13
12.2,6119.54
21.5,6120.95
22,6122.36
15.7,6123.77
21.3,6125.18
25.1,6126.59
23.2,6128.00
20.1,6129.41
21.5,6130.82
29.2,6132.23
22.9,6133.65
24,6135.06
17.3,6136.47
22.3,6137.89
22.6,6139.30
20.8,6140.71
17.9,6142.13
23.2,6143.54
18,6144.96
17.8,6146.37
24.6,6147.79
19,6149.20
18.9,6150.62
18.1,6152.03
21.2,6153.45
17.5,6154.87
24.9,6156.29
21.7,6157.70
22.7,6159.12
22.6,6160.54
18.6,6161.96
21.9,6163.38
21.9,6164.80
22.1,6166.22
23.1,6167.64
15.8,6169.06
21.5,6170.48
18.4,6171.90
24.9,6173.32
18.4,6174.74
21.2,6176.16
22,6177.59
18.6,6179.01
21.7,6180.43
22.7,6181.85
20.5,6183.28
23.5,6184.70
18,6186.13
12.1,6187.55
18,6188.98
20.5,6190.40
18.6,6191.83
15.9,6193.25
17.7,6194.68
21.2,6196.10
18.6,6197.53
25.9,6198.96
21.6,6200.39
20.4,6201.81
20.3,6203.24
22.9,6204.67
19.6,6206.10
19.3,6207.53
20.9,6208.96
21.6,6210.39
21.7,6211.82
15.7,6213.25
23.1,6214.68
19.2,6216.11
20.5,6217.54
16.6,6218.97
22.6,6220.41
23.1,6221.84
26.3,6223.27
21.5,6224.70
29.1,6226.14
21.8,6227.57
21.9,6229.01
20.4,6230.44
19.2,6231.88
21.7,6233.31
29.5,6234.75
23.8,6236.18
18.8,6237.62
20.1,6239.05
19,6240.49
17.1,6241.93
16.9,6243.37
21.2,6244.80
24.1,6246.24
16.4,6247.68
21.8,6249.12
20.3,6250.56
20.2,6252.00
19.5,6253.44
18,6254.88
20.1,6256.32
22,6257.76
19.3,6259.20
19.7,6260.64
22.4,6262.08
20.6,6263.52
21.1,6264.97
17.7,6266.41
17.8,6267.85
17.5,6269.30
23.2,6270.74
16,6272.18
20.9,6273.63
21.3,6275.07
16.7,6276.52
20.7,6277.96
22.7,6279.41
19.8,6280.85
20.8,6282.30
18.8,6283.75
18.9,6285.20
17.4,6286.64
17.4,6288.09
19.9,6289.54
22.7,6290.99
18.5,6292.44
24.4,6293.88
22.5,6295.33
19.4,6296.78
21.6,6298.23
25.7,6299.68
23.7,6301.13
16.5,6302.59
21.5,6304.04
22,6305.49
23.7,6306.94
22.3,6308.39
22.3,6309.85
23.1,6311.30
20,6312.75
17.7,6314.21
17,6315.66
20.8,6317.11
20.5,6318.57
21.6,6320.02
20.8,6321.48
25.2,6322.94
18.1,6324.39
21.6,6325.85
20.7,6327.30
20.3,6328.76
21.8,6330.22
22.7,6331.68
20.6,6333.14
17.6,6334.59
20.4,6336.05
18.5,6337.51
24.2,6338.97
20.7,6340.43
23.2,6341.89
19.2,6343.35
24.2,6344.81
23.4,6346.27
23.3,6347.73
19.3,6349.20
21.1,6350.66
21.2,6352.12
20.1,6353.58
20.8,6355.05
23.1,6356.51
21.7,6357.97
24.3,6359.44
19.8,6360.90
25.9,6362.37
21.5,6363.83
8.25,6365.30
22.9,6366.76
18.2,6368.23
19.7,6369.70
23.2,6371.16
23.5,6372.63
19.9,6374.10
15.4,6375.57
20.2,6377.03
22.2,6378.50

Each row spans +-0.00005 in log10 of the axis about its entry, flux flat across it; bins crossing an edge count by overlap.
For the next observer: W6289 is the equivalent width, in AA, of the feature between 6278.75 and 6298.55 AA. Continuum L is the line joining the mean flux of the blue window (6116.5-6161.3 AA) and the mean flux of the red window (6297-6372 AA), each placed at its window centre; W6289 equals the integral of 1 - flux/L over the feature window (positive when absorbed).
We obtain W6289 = 0.7 AA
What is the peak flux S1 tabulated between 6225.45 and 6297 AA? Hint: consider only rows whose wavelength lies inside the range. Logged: 29.5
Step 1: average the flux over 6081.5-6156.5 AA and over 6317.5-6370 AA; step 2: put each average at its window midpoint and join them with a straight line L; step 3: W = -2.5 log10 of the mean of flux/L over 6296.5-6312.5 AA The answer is -0.05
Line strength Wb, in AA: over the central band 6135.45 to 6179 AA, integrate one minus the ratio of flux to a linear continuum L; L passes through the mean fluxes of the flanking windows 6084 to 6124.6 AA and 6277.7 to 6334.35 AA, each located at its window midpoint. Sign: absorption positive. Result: -0.6 AA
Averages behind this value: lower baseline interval 20.2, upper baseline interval 20.9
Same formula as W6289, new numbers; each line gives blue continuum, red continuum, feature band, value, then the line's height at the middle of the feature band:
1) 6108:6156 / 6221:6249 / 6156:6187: 0.18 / 21.2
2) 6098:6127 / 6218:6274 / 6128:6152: -0.66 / 20.7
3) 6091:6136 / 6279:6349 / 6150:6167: -0.04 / 21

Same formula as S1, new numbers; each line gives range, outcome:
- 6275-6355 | 25.7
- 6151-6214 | 25.9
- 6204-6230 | 29.1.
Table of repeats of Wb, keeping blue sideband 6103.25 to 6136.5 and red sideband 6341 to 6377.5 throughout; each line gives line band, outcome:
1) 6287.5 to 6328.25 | -0.1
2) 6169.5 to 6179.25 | 0.3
